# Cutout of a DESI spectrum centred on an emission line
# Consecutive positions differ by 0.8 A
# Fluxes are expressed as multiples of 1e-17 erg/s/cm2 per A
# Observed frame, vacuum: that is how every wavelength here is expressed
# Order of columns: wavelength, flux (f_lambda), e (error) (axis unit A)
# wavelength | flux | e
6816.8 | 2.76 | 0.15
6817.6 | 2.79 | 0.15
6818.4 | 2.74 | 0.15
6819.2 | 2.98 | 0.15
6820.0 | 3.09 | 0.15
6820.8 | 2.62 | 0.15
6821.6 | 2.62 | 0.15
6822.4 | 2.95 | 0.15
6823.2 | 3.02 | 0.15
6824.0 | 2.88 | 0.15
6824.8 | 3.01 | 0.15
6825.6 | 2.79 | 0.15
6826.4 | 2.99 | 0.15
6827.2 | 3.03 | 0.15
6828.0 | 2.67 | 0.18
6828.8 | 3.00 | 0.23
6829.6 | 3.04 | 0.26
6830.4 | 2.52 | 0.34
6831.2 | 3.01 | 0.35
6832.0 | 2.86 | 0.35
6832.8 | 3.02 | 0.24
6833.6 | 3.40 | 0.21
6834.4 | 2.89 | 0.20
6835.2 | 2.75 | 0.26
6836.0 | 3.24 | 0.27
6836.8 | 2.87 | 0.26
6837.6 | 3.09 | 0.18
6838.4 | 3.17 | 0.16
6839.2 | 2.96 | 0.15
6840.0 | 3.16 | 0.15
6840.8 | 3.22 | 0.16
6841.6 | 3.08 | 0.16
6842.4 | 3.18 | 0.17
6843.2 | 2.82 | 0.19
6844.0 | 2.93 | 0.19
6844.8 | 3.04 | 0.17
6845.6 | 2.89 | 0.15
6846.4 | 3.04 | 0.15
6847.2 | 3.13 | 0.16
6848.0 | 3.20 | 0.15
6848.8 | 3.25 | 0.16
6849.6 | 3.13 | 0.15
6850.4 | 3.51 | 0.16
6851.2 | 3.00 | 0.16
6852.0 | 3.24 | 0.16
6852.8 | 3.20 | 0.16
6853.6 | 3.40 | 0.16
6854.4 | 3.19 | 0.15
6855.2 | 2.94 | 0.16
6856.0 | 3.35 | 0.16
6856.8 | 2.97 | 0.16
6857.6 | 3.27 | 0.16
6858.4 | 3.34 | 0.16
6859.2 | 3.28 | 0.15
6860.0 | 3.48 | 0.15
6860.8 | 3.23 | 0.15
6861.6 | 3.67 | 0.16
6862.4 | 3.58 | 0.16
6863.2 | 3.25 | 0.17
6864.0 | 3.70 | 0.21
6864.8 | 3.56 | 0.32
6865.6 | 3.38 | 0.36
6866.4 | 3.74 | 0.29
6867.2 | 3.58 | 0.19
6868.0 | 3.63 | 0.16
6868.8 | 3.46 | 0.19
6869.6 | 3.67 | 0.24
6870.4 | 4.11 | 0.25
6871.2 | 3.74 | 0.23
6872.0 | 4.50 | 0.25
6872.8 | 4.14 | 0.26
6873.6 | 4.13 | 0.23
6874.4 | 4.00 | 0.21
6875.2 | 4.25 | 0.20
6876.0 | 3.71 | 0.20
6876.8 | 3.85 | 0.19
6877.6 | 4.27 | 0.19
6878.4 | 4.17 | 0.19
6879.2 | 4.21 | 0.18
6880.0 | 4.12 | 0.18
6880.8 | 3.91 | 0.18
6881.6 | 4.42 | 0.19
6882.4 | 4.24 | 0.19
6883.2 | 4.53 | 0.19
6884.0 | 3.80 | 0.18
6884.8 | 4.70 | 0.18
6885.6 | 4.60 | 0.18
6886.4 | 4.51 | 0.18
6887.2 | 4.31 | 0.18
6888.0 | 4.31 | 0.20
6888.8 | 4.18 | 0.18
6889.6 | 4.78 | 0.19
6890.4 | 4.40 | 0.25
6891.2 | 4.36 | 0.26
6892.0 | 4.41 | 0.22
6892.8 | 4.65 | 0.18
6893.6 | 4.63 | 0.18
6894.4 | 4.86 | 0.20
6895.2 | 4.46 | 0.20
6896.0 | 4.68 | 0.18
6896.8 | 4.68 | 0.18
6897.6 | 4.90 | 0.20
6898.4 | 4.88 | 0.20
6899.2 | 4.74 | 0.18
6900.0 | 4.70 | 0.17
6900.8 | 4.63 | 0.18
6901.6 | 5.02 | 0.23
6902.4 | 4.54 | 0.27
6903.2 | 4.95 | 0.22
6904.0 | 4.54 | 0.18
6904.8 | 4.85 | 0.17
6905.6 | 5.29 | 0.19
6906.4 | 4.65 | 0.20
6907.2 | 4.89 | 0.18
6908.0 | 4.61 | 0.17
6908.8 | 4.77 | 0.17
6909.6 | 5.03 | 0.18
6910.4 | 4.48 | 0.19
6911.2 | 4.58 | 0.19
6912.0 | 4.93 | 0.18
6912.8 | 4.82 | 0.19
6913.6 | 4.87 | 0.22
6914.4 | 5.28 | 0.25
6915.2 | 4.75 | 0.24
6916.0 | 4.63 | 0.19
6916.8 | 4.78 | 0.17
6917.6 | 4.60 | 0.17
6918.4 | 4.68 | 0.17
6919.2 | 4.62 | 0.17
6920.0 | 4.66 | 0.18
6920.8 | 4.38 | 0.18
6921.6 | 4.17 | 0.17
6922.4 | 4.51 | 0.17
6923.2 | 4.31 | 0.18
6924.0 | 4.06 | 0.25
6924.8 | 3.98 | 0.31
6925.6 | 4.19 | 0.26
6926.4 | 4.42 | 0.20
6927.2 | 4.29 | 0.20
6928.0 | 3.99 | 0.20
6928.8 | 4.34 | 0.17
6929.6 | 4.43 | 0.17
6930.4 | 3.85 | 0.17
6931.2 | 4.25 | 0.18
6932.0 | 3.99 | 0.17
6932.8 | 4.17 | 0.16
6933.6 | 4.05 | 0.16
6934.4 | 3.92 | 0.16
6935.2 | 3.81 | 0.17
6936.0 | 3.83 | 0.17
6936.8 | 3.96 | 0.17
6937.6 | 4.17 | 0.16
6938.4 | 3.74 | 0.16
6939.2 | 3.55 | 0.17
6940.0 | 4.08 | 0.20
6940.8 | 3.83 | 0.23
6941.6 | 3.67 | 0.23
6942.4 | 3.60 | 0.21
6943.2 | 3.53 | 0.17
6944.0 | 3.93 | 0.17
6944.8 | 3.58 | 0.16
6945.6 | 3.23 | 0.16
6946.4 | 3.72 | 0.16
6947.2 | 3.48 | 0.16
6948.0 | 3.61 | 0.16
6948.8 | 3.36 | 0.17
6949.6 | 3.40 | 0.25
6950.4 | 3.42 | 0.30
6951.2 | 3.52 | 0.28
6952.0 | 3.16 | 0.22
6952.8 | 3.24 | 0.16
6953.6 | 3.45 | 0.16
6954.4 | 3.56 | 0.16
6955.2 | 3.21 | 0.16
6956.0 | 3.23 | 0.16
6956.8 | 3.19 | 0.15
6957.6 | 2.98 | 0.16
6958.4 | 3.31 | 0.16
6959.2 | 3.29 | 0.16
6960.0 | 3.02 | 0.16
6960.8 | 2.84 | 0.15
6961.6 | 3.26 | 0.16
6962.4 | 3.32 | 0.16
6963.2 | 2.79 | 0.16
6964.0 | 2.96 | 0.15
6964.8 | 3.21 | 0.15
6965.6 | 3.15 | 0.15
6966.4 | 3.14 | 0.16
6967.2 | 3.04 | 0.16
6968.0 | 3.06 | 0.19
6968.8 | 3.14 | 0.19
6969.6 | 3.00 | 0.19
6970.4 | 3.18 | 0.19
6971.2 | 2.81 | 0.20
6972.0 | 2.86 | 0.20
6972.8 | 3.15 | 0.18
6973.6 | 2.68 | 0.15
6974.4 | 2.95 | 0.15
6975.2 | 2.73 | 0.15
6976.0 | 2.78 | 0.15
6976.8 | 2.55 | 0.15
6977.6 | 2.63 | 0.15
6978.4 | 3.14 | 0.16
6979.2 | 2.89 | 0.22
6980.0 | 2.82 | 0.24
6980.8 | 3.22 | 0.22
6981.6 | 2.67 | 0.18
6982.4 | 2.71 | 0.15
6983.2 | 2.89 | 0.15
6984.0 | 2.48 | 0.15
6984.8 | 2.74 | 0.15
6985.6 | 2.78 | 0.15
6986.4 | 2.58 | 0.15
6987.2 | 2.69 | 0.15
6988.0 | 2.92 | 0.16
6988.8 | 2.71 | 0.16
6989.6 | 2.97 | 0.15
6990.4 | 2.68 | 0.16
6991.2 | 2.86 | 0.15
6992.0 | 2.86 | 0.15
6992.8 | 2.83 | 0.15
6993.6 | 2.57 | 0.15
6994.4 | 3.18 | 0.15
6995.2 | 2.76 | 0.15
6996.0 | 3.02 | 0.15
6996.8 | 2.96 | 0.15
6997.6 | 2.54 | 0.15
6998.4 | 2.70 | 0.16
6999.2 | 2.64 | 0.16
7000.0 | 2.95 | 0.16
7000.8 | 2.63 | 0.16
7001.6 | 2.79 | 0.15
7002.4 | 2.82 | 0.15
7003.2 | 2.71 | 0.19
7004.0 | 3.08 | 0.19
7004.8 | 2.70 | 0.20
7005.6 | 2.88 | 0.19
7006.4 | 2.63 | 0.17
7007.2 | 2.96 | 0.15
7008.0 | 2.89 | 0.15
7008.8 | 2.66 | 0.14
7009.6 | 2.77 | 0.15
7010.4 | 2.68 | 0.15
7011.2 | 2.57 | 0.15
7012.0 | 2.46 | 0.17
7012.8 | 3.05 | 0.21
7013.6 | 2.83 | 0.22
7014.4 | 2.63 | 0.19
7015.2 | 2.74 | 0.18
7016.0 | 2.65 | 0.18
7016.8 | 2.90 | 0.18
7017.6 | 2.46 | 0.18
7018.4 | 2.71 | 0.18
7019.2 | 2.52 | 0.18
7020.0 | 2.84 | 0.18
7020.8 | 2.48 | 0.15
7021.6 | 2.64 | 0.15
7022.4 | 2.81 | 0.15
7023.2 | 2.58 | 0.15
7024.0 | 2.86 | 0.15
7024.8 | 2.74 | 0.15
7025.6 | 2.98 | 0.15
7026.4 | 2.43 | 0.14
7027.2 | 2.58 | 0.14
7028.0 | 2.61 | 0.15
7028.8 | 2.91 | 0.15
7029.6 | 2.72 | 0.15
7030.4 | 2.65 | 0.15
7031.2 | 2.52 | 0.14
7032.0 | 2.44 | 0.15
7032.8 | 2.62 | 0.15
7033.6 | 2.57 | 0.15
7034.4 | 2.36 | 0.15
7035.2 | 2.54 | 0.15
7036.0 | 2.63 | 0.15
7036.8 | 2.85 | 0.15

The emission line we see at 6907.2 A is Mg II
